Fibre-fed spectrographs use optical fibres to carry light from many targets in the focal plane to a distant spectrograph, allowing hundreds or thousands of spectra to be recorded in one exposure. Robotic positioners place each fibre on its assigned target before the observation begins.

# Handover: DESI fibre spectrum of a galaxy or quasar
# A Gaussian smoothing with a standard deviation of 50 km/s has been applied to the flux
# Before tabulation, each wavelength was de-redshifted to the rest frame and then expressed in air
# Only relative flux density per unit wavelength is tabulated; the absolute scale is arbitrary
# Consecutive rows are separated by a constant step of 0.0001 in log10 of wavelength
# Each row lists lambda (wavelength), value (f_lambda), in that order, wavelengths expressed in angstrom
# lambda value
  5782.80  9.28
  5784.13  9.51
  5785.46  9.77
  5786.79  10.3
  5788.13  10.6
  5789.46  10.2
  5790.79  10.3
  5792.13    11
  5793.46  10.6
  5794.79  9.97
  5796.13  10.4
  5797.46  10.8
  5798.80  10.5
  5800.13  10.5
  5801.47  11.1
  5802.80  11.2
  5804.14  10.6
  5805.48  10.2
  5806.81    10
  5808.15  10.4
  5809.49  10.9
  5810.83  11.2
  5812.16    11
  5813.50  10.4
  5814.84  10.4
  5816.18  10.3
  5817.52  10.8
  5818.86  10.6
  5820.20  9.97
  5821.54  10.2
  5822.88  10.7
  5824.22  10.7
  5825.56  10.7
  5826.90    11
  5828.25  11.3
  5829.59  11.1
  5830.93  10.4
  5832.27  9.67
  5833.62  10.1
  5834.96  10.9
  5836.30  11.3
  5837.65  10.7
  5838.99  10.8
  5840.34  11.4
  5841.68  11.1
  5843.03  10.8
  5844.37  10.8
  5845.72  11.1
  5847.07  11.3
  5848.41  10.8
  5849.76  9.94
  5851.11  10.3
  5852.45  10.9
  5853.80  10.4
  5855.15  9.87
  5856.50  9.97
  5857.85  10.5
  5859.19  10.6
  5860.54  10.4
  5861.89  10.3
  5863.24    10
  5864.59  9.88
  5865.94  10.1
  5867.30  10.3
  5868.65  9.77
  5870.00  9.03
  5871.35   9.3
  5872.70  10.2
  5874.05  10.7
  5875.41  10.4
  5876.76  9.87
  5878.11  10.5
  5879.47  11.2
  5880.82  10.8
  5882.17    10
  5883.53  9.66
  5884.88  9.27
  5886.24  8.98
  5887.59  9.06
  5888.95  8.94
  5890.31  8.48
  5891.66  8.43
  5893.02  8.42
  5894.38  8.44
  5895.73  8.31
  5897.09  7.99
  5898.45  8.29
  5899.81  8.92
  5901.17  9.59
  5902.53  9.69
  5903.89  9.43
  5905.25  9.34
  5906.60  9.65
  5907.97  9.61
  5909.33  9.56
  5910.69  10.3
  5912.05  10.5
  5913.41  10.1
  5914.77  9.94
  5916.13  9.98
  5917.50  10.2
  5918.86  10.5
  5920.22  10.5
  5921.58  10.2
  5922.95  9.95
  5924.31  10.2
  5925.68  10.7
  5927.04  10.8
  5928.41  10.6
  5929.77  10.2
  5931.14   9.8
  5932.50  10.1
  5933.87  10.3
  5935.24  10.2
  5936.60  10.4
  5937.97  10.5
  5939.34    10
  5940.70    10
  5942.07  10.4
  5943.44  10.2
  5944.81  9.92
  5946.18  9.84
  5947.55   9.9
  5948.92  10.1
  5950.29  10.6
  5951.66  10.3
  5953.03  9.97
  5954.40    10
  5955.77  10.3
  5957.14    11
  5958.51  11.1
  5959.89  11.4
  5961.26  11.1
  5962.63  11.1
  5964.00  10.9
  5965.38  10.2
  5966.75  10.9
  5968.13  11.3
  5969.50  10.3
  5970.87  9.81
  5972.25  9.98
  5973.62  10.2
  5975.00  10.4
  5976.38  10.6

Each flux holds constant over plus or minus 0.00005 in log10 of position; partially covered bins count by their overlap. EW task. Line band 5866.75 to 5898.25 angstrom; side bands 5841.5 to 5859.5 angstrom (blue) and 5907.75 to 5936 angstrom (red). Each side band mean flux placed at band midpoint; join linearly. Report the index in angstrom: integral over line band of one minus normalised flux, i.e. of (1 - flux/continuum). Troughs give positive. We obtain 2.92 angstrom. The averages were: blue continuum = 10.6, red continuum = 10.2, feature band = 9.46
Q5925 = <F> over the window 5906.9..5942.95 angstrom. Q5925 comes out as 10.2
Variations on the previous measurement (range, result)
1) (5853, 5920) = 9.71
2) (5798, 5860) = 10.6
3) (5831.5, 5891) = 10.2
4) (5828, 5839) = 10.7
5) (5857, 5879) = 10.1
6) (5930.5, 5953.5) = 10.2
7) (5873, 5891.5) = 9.8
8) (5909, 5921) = 10.2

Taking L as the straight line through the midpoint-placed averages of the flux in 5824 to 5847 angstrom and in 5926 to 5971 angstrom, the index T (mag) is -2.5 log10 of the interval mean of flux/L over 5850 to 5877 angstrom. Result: 0.06 mag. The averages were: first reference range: 10.8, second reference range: 10.4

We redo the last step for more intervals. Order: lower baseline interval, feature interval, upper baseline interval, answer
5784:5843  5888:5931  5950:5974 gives 0.11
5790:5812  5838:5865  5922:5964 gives 0.00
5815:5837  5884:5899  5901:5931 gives 0.18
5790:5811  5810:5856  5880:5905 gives -0.07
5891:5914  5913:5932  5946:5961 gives -0.06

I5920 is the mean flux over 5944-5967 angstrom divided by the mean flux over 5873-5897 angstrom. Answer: 1.11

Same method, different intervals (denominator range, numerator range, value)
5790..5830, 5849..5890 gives 0.94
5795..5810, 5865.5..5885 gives 0.95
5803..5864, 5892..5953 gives 0.93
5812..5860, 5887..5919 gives 0.87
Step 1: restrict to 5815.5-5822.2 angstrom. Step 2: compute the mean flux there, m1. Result 10.4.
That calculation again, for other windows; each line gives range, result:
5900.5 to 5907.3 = 9.54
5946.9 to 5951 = 10.2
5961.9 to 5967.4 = 10.8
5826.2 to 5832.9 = 10.7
